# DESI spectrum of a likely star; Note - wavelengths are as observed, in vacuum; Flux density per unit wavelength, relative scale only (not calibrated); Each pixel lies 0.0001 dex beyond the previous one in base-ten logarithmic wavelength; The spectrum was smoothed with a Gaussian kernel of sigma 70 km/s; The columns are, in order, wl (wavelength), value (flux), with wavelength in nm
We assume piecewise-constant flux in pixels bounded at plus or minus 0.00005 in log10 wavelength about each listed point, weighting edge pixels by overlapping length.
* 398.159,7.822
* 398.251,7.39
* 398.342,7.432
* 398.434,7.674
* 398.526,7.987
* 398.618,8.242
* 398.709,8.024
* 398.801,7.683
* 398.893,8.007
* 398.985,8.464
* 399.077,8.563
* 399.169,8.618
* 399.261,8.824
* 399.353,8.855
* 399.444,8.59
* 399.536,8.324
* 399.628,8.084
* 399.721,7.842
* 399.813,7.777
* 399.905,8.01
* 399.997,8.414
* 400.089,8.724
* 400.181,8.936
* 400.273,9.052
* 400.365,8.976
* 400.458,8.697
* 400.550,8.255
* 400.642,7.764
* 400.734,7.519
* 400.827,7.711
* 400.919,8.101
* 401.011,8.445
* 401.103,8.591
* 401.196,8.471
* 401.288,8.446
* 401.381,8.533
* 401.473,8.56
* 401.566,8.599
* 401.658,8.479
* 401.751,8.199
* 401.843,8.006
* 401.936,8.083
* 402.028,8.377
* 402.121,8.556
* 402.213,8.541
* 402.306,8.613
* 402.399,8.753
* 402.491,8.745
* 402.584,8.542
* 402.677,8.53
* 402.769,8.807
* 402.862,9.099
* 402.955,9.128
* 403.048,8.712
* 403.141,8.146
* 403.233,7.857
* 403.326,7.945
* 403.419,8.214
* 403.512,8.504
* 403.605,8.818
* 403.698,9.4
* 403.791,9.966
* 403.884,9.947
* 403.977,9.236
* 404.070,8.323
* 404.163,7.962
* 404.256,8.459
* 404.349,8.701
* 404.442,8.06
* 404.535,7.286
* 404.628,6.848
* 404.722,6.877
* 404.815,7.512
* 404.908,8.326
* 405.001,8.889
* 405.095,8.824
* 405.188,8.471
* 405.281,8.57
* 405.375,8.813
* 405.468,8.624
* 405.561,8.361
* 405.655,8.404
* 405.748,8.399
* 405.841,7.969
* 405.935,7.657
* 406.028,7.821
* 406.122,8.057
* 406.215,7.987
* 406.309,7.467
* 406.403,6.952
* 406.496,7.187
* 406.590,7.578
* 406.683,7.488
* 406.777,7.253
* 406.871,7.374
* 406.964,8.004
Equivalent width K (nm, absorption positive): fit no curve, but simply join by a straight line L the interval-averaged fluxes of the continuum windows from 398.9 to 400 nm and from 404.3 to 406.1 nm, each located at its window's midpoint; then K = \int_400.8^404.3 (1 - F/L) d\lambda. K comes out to -0.15 nm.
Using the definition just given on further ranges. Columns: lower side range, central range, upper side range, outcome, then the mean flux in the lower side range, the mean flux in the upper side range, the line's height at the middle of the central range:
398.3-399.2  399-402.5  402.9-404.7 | -0.08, 8.06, 8.48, 8.22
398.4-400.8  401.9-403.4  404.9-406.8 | -0.06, 8.3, 8.06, 8.18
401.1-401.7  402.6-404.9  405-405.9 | 0.02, 8.51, 8.5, 8.51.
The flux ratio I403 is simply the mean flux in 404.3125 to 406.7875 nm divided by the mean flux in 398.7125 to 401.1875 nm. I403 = 0.95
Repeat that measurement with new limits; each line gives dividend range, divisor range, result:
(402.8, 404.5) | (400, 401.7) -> 1.03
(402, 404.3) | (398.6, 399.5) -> 1.03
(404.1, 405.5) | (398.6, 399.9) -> 0.98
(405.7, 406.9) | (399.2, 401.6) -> 0.91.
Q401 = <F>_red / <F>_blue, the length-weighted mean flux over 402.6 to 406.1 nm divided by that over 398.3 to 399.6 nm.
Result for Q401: 1.02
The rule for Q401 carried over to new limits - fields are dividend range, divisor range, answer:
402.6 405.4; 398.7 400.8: 1.02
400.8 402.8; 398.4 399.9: 1.03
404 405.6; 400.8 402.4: 0.98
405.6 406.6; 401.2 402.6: 0.92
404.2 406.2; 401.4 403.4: 0.96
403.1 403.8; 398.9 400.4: 1.01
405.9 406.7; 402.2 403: 0.87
